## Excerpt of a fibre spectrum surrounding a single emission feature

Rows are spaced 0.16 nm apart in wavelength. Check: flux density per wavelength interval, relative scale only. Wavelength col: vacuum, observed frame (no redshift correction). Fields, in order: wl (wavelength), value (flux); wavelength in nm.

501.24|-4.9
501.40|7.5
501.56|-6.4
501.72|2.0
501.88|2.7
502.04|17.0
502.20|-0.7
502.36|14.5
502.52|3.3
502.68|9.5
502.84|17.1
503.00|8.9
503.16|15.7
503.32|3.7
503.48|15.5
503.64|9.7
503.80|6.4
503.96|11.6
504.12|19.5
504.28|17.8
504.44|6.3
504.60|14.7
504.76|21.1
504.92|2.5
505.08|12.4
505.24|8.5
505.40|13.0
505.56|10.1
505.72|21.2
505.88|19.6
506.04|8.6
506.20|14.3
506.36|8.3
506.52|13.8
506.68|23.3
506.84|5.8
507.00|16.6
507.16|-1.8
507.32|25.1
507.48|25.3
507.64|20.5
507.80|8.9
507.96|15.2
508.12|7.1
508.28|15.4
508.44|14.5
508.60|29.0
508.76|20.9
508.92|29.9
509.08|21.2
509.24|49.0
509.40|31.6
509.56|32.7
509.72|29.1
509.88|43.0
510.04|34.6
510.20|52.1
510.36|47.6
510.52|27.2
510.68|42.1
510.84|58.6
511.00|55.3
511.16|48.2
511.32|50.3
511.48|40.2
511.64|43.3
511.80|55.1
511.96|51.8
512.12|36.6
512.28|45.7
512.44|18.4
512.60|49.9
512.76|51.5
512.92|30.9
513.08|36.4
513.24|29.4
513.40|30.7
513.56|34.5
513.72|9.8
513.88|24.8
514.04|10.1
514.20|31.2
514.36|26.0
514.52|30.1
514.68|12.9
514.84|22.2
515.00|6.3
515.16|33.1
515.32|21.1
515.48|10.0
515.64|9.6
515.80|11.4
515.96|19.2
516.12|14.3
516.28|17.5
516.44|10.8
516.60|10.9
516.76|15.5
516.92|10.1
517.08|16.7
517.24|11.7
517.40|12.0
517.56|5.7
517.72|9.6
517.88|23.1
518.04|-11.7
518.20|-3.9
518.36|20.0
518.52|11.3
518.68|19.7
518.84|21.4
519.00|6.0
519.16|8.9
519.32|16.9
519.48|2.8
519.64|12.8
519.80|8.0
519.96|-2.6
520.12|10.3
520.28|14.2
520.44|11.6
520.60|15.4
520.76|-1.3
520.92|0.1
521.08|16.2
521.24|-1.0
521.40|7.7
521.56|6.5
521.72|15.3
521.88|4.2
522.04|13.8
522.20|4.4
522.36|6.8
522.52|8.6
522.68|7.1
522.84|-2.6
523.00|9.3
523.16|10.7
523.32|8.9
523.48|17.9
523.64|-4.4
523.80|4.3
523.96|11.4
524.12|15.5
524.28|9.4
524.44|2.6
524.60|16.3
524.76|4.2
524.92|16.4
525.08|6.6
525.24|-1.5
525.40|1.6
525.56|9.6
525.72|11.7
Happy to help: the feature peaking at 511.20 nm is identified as C IV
